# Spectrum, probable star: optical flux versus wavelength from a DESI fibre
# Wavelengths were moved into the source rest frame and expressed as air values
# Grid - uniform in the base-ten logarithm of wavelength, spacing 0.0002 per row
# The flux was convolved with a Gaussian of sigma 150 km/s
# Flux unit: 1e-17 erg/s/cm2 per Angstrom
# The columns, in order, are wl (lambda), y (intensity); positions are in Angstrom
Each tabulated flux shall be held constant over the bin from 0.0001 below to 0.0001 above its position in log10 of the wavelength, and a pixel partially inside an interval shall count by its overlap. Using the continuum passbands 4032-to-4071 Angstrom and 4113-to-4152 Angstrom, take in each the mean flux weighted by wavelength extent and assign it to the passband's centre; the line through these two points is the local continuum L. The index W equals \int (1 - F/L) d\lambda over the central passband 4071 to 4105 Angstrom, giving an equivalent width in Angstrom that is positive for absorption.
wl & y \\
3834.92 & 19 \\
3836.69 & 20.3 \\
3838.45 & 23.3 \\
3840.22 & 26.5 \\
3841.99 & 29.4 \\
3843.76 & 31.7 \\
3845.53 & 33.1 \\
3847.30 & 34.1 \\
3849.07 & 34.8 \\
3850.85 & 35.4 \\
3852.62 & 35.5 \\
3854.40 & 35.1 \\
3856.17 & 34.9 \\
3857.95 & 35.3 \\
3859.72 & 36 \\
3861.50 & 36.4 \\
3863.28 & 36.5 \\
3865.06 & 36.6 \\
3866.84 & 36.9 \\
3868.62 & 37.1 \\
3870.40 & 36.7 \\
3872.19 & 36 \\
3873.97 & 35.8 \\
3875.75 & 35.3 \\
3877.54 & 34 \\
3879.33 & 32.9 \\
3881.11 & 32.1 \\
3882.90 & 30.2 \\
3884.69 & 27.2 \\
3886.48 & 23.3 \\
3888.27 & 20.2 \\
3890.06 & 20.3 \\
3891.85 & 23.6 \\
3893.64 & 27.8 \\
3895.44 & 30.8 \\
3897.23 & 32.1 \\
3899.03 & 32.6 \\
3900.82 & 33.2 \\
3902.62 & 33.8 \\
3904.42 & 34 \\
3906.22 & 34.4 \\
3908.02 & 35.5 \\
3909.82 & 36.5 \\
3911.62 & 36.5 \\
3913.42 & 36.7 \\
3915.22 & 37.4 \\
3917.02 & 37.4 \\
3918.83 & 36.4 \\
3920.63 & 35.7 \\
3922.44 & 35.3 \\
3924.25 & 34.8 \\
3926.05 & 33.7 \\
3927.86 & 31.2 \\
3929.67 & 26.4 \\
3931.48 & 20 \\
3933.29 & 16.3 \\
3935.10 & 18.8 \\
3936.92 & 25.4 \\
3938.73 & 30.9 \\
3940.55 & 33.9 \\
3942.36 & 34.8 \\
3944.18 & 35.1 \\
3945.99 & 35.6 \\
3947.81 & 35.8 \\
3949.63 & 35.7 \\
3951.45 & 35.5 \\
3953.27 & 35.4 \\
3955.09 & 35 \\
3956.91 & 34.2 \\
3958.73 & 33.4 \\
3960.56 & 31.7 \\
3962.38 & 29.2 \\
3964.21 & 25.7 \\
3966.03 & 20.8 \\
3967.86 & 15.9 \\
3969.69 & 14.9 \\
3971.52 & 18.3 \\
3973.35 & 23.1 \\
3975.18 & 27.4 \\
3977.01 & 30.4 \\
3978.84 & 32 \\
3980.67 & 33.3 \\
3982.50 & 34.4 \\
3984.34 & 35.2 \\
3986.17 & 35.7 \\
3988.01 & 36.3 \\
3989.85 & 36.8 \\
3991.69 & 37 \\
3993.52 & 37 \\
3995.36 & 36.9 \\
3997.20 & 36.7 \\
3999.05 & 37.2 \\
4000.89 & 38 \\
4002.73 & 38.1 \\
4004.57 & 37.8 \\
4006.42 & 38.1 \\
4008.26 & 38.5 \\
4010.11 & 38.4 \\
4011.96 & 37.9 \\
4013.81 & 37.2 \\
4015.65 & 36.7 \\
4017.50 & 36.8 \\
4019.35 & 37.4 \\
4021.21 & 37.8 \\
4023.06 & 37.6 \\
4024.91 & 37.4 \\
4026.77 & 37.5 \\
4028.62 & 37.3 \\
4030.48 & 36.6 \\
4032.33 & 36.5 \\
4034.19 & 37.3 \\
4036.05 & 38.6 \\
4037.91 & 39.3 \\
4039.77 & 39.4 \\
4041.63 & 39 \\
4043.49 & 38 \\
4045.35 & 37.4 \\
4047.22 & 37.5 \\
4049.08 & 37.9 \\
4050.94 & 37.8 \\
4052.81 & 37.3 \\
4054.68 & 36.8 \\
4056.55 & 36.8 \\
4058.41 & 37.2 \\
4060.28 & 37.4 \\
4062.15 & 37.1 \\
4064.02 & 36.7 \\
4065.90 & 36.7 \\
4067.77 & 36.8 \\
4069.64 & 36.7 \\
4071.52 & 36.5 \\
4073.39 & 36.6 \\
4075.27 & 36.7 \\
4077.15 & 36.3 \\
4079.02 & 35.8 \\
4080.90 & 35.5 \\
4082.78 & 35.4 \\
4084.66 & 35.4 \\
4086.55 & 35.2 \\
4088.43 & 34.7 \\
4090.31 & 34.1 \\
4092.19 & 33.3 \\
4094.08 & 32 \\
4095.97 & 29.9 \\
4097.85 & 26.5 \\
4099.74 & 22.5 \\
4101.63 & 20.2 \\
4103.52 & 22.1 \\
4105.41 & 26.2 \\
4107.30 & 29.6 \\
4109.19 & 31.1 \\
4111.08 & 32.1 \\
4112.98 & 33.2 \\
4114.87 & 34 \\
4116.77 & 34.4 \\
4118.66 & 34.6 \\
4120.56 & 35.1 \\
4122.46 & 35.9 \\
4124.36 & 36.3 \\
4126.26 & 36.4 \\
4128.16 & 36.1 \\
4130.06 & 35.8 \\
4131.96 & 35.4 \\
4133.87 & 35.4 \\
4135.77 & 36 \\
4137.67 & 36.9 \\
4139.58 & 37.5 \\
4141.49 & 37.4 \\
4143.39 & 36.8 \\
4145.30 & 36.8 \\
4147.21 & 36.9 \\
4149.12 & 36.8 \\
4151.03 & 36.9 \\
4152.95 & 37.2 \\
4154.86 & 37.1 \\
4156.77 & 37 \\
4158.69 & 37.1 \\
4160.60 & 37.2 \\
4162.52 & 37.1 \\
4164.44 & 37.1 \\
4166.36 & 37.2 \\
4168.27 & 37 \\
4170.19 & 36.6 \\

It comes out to 4.50 Angstrom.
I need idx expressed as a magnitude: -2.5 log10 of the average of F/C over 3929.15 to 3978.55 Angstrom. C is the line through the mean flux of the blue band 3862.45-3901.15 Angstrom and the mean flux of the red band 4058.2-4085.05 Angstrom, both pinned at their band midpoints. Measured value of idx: 0.18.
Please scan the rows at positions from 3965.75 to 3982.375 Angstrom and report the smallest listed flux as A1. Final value 14.9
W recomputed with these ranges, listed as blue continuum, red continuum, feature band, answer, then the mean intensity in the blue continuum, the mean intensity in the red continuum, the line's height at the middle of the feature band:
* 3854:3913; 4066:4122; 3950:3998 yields 2.59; 32.7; 32.6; 32.7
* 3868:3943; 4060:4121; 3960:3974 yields 4.24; 31.3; 33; 31.9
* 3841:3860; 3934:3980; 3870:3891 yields 1.62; 34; 29.1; 32.6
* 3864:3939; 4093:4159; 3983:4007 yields -3.40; 31.5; 33.6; 32.3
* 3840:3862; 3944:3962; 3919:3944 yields 3.64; 33.9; 34.6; 34.4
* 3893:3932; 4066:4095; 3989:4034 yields -3.59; 33.4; 35.4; 34.6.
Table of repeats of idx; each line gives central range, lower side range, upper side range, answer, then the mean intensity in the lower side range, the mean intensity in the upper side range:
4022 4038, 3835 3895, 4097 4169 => -0.13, 31.5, 34.2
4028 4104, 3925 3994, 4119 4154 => -0.04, 30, 36.4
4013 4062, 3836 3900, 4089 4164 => -0.14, 31.7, 33.8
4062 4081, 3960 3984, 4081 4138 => -0.19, 26.1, 32.5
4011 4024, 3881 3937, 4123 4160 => -0.13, 30.3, 36.6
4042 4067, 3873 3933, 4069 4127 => -0.15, 31.6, 32.7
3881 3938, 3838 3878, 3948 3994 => 0.08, 34.3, 30.6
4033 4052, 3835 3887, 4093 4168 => -0.14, 32.7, 34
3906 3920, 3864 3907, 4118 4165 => -0.14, 31.5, 36.5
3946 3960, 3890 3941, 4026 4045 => -0.05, 31.2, 38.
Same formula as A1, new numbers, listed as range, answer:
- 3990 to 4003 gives 36.7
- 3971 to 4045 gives 18.3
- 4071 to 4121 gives 20.2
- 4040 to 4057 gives 36.8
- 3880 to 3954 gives 16.3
